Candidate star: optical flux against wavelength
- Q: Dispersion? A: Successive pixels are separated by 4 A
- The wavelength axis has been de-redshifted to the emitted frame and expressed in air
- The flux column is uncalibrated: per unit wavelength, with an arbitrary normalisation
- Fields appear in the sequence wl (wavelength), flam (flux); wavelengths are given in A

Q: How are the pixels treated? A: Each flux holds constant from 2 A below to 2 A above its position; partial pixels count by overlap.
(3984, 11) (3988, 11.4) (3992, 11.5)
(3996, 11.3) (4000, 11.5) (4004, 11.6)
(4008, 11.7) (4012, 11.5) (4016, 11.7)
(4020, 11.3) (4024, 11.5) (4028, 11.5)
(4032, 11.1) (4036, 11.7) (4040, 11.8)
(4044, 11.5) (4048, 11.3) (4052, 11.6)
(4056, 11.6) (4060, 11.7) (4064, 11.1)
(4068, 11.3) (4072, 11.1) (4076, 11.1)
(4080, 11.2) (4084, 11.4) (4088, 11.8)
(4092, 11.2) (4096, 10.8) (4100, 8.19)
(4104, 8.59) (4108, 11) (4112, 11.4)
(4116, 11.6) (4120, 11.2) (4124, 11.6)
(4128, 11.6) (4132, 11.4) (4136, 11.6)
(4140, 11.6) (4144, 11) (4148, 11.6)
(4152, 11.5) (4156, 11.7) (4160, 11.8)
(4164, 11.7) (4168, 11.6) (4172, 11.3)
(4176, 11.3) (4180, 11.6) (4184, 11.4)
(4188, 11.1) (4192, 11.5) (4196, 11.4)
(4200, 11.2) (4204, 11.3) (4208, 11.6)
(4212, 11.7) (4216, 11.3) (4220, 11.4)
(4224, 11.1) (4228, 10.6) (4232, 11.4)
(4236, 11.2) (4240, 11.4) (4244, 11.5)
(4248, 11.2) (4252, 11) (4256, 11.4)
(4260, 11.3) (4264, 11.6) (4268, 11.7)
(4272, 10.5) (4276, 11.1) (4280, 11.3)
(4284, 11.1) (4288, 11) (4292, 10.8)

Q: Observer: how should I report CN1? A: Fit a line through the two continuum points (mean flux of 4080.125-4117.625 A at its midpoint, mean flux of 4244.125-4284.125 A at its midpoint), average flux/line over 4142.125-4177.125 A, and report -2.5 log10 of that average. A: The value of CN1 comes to -0.06 mag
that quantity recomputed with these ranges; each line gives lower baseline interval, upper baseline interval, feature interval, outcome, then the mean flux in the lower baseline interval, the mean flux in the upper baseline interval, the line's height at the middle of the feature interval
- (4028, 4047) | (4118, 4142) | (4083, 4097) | 0.02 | 11.5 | 11.5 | 11.5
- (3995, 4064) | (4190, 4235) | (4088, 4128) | 0.07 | 11.5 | 11.3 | 11.4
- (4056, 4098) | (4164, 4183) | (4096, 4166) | 0.03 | 11.3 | 11.5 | 11.4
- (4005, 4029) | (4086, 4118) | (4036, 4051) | -0.03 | 11.5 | 10.6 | 11.2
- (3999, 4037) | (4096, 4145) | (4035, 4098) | -0.02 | 11.5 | 10.9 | 11.2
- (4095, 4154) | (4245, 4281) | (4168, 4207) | -0.03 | 11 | 11.2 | 11.1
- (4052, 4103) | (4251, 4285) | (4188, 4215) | -0.03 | 11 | 11.2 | 11.2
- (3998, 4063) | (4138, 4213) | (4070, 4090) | 0.02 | 11.5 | 11.5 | 11.5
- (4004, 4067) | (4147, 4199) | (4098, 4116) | 0.15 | 11.5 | 11.5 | 11.5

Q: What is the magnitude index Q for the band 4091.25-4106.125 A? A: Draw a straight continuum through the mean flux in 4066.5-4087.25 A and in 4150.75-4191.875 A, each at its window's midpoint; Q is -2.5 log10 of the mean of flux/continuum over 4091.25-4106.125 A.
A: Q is 0.18 mag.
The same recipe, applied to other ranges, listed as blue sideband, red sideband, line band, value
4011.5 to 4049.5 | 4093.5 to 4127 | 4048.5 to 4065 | -0.03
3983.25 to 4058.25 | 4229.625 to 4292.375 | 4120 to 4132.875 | -0.01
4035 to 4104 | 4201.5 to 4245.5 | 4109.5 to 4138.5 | -0.03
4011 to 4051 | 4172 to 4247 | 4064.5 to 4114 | 0.07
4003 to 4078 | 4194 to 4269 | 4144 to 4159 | -0.01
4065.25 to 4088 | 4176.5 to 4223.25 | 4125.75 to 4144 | -0.02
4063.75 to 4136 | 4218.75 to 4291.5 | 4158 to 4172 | -0.05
